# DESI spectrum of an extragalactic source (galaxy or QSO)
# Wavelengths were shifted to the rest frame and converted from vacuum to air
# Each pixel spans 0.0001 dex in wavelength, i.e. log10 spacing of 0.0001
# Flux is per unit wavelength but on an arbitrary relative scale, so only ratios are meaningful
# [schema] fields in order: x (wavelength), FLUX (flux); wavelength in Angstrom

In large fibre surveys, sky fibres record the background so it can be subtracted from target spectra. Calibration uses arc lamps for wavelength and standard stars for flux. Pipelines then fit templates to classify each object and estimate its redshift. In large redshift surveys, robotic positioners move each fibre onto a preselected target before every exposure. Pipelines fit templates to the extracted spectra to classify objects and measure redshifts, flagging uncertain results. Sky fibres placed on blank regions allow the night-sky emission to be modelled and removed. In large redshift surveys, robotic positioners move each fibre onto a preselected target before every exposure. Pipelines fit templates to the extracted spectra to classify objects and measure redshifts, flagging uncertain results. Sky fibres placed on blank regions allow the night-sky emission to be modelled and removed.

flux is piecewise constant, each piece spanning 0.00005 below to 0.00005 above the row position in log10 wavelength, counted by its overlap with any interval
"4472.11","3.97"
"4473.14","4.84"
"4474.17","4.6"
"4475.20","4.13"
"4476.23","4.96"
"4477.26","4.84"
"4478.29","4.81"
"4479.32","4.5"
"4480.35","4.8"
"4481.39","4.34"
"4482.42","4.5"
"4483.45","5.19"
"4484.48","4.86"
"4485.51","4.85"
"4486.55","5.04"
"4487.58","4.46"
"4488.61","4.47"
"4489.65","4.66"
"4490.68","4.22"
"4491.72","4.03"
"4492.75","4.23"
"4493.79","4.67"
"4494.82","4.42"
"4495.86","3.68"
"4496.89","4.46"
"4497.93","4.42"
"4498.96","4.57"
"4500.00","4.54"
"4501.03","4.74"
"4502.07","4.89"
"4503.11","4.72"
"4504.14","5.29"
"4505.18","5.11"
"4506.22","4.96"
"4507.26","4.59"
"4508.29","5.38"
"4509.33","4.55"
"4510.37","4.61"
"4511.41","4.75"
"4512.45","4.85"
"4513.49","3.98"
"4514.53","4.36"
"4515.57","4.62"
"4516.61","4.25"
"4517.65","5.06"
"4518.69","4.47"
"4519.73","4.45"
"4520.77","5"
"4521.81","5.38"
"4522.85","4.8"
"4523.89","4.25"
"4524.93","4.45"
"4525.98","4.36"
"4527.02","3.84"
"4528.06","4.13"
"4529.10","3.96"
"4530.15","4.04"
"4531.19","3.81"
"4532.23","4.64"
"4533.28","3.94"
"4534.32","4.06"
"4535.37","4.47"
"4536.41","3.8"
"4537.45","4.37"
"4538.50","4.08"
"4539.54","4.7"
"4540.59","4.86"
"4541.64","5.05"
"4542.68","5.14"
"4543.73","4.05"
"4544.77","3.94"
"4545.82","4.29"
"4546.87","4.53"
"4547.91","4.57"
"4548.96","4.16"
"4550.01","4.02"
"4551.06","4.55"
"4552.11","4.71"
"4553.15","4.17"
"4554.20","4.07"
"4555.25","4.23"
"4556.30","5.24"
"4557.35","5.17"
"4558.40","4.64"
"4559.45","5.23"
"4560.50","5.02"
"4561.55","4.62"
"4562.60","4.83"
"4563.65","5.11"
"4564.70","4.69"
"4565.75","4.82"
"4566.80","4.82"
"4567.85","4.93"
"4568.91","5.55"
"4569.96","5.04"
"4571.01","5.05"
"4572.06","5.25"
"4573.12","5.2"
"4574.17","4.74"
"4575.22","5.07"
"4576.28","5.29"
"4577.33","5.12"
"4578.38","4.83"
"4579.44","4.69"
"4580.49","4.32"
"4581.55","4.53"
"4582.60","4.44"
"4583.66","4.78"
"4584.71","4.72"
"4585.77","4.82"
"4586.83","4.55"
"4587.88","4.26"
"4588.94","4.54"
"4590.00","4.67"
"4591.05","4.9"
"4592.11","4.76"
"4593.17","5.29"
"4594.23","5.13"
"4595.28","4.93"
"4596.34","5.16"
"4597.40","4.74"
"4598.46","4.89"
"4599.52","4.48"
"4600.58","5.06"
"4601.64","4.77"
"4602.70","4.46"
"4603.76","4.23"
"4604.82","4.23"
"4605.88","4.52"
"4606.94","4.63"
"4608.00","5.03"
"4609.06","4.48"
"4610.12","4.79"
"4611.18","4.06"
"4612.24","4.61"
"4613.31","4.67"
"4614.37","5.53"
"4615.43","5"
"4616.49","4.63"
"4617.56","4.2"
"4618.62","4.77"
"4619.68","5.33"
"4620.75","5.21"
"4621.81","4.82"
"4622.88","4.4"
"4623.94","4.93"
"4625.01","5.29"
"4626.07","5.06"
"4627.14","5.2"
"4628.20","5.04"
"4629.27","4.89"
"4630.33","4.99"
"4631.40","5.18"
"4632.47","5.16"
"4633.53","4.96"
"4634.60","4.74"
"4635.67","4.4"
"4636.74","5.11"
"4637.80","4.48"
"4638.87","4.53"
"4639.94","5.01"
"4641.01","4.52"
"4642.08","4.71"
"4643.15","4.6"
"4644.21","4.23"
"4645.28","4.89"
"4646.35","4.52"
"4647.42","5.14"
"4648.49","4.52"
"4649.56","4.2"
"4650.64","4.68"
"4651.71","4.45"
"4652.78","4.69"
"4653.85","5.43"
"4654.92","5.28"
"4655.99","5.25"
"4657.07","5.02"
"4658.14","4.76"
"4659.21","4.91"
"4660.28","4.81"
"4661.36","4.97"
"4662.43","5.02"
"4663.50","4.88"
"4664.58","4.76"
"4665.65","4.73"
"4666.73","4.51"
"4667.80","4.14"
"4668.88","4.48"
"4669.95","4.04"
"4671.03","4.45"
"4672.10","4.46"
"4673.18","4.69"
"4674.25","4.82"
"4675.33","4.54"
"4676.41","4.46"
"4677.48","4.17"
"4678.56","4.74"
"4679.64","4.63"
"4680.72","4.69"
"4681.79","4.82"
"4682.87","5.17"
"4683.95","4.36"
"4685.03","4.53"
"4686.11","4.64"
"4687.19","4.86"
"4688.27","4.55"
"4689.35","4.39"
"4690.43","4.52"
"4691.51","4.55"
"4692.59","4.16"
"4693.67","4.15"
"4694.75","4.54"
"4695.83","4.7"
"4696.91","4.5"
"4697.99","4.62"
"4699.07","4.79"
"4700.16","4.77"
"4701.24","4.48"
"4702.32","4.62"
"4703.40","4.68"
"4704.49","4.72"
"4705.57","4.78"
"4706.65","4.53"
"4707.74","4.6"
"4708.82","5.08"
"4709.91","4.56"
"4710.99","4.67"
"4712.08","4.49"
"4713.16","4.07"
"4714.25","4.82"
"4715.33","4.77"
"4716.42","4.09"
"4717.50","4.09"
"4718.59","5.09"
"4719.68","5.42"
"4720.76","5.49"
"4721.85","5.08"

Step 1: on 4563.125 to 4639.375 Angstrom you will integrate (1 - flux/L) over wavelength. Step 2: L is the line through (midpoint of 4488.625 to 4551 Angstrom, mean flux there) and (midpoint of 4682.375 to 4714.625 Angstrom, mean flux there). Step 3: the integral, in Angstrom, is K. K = -5.0 Angstrom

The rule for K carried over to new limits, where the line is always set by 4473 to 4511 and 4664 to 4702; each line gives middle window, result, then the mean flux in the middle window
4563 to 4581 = -1.42 Angstrom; 4.97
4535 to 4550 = 0.67 Angstrom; 4.42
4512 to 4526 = 0.10 Angstrom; 4.6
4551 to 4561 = -0.20 Angstrom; 4.71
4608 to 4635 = -1.75 Angstrom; 4.88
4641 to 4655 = -0.37 Angstrom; 4.69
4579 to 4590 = 0.08 Angstrom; 4.57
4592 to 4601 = -0.68 Angstrom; 4.94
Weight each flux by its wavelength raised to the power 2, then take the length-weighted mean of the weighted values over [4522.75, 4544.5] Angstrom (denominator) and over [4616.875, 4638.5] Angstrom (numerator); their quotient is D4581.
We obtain 1.18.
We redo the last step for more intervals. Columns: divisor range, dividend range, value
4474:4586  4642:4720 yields 1.07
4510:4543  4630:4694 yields 1.12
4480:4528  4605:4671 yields 1.10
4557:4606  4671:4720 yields 1.00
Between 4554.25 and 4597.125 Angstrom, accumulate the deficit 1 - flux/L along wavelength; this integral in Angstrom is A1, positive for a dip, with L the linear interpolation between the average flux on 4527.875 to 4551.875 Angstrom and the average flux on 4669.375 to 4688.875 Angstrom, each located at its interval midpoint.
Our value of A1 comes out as -4.7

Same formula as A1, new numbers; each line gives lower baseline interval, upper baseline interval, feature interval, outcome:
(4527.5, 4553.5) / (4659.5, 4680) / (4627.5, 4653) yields -1.1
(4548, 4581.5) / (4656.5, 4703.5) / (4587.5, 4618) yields 0.2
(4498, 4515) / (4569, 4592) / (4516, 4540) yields 2.0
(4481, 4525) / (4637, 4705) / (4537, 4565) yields 0.3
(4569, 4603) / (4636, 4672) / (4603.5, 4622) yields 0.3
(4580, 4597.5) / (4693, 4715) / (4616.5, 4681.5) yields -1.2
